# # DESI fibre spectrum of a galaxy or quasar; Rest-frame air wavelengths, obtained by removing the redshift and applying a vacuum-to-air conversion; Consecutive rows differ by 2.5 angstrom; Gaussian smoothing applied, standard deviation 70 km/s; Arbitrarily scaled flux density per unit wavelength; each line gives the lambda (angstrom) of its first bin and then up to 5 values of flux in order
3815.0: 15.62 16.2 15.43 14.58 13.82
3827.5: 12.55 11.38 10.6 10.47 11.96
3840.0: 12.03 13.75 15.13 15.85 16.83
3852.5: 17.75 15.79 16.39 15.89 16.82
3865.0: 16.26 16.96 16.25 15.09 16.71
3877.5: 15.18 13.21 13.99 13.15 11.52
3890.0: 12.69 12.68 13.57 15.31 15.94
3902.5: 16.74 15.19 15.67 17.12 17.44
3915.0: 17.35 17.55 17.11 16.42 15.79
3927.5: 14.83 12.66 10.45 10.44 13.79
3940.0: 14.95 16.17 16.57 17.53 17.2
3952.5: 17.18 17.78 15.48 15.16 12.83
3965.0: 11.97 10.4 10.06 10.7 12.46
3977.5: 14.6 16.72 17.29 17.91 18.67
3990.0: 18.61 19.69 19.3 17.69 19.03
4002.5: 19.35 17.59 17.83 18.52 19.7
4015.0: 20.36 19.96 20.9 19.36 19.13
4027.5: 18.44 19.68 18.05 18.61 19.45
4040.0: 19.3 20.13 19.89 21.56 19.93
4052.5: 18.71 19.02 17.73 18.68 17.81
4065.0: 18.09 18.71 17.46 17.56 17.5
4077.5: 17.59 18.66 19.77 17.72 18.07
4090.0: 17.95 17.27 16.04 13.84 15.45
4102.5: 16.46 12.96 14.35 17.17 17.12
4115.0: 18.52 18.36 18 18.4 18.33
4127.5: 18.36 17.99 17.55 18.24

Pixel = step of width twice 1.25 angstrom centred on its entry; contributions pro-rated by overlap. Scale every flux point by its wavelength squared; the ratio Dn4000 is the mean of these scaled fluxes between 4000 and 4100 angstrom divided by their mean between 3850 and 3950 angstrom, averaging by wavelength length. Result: 1.31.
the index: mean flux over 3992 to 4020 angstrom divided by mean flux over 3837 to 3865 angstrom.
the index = 1.24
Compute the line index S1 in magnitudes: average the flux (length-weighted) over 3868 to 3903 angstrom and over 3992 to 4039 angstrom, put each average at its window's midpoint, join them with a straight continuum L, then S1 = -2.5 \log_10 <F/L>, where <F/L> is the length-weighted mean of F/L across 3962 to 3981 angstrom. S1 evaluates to 0.38 mag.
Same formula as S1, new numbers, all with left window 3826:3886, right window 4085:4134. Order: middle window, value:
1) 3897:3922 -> -0.10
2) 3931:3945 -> 0.14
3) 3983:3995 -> -0.18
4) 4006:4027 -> -0.20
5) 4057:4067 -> -0.10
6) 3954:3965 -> 0.05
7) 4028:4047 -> -0.19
